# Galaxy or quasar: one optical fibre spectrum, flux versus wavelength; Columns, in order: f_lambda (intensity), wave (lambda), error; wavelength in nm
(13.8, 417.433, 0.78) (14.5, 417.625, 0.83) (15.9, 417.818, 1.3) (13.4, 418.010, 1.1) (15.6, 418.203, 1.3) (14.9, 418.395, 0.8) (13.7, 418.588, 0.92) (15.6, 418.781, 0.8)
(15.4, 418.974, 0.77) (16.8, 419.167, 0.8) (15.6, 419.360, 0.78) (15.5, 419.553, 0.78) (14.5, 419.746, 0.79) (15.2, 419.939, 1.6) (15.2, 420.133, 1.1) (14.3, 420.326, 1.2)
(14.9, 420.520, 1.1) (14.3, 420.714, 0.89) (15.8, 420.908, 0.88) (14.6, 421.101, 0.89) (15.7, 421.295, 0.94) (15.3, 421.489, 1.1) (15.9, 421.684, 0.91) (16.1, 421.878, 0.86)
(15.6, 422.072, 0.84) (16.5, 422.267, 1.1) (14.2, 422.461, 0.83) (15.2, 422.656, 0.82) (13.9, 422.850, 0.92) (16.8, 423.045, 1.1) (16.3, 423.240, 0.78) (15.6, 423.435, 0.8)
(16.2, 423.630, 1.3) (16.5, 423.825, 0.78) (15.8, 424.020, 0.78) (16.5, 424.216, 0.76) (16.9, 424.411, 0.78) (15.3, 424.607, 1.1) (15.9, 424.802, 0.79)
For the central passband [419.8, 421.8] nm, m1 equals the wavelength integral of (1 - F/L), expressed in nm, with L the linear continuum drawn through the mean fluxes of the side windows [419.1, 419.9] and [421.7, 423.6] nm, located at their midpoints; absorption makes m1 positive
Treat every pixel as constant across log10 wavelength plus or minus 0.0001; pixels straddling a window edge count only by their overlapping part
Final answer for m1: 0.06 nm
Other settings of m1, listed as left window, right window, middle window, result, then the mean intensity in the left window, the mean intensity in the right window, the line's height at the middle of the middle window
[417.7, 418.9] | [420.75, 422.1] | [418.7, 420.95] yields -0.01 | 14.8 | 15.5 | 15.2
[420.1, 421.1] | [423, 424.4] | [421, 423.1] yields 0.01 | 14.9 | 16.3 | 15.5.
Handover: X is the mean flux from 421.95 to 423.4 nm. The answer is 15.5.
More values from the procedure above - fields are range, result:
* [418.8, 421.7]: 15.3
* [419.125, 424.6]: 15.5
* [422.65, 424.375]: 15.9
